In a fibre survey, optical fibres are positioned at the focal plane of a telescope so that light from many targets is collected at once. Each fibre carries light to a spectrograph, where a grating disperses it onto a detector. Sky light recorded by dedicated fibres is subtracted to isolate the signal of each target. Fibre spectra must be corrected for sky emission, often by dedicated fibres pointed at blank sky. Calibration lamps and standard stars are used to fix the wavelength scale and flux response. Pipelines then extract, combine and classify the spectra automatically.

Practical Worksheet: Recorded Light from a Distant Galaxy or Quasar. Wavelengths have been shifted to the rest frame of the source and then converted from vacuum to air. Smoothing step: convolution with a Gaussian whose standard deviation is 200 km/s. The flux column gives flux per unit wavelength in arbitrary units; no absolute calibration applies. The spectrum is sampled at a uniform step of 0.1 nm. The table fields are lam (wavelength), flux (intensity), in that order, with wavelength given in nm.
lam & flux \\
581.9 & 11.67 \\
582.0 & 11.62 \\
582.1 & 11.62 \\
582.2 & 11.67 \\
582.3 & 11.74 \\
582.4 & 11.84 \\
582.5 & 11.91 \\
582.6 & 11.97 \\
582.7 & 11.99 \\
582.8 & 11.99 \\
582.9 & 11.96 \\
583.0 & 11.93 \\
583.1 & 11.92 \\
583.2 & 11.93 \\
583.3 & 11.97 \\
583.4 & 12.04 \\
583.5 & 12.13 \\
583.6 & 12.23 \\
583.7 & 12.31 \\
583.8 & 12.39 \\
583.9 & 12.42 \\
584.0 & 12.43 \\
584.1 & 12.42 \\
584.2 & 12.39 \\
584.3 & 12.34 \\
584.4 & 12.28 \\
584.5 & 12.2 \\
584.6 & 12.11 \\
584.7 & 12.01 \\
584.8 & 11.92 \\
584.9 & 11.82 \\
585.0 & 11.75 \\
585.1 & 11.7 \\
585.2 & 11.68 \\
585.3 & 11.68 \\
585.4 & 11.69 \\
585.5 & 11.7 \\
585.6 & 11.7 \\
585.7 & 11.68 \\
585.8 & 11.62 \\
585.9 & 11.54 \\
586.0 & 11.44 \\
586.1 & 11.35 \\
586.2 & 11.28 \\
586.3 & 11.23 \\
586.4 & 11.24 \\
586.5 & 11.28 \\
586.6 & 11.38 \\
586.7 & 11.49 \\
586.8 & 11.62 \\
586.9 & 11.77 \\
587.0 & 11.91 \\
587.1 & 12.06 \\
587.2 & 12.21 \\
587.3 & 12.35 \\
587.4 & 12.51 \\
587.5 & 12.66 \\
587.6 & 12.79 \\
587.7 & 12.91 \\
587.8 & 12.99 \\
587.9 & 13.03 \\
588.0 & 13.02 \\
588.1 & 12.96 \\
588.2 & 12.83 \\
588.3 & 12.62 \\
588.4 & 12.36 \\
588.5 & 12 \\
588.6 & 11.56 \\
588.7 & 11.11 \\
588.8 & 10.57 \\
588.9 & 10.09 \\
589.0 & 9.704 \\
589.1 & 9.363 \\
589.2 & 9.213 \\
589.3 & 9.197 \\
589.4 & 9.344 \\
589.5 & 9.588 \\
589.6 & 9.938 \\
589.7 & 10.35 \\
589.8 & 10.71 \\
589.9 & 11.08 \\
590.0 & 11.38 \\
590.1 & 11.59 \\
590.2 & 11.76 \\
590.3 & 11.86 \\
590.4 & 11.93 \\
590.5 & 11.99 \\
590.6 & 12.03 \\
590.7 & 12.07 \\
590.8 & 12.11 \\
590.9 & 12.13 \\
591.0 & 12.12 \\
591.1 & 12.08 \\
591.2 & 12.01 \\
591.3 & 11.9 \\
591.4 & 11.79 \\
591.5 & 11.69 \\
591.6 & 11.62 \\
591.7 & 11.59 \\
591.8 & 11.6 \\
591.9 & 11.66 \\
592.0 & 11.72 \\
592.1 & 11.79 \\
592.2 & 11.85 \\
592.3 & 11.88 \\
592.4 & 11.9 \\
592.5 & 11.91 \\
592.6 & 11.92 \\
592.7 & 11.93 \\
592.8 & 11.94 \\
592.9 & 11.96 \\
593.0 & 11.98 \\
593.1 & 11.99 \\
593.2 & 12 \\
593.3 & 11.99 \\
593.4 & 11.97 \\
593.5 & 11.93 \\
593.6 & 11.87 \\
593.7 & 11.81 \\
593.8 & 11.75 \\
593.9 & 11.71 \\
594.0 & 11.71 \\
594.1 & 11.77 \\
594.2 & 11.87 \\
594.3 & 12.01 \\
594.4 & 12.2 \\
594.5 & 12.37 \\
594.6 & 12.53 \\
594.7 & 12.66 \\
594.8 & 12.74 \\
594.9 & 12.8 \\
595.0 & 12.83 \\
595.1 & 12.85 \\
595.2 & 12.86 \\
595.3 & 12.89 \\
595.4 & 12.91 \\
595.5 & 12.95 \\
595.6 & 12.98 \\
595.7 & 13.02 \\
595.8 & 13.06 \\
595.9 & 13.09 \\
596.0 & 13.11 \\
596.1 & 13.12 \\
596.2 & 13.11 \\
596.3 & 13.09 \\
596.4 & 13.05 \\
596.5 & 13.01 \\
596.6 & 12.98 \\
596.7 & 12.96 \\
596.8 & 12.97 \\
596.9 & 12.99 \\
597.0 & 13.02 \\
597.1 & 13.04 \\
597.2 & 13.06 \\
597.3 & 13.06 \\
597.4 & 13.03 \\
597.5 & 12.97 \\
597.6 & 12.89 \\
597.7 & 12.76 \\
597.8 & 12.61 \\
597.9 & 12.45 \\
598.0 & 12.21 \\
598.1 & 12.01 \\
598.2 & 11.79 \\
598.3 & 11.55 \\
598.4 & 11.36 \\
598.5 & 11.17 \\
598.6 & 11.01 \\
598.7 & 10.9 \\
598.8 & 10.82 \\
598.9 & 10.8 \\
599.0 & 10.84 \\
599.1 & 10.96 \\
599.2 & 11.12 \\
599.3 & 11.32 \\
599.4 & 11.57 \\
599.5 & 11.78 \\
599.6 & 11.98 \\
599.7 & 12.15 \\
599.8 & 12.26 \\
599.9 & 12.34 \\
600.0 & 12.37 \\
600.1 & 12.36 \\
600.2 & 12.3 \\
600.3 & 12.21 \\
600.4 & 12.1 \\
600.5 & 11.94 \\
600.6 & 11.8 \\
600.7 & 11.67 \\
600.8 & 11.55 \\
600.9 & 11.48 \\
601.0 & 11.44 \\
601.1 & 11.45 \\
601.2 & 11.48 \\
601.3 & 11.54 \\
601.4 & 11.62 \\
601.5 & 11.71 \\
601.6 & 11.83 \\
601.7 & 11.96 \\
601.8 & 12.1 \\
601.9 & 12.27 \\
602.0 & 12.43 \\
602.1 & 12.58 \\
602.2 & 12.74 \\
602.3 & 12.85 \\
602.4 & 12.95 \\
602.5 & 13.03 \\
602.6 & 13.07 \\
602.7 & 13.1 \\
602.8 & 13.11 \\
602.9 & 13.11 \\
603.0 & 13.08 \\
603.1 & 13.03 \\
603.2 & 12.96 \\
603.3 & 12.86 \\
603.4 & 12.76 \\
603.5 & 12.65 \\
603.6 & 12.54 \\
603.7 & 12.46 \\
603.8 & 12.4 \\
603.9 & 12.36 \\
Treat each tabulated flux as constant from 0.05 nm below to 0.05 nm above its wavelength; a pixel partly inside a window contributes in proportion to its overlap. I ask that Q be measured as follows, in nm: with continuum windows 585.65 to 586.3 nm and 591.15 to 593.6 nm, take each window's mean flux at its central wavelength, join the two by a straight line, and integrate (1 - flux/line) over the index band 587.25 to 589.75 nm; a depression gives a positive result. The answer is 0.05 nm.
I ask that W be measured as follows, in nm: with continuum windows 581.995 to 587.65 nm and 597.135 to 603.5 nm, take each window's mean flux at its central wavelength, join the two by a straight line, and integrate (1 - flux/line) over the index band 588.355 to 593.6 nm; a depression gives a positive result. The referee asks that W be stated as 0.25 nm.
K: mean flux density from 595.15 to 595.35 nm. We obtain 12.9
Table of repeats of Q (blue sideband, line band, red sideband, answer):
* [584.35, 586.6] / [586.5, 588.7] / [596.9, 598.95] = -0.099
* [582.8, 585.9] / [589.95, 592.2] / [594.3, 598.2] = 0.114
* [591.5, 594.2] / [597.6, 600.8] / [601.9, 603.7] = 0.181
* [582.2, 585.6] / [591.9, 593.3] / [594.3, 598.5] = 0.068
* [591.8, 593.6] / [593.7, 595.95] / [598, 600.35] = -0.135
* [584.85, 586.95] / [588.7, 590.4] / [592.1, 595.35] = 0.201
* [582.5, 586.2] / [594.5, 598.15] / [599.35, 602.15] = -0.284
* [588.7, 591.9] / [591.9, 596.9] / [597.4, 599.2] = -0.418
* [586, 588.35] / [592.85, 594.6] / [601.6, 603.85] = 0.060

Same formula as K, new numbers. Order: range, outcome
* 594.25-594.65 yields 12.3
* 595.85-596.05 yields 13.1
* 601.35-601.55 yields 11.7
